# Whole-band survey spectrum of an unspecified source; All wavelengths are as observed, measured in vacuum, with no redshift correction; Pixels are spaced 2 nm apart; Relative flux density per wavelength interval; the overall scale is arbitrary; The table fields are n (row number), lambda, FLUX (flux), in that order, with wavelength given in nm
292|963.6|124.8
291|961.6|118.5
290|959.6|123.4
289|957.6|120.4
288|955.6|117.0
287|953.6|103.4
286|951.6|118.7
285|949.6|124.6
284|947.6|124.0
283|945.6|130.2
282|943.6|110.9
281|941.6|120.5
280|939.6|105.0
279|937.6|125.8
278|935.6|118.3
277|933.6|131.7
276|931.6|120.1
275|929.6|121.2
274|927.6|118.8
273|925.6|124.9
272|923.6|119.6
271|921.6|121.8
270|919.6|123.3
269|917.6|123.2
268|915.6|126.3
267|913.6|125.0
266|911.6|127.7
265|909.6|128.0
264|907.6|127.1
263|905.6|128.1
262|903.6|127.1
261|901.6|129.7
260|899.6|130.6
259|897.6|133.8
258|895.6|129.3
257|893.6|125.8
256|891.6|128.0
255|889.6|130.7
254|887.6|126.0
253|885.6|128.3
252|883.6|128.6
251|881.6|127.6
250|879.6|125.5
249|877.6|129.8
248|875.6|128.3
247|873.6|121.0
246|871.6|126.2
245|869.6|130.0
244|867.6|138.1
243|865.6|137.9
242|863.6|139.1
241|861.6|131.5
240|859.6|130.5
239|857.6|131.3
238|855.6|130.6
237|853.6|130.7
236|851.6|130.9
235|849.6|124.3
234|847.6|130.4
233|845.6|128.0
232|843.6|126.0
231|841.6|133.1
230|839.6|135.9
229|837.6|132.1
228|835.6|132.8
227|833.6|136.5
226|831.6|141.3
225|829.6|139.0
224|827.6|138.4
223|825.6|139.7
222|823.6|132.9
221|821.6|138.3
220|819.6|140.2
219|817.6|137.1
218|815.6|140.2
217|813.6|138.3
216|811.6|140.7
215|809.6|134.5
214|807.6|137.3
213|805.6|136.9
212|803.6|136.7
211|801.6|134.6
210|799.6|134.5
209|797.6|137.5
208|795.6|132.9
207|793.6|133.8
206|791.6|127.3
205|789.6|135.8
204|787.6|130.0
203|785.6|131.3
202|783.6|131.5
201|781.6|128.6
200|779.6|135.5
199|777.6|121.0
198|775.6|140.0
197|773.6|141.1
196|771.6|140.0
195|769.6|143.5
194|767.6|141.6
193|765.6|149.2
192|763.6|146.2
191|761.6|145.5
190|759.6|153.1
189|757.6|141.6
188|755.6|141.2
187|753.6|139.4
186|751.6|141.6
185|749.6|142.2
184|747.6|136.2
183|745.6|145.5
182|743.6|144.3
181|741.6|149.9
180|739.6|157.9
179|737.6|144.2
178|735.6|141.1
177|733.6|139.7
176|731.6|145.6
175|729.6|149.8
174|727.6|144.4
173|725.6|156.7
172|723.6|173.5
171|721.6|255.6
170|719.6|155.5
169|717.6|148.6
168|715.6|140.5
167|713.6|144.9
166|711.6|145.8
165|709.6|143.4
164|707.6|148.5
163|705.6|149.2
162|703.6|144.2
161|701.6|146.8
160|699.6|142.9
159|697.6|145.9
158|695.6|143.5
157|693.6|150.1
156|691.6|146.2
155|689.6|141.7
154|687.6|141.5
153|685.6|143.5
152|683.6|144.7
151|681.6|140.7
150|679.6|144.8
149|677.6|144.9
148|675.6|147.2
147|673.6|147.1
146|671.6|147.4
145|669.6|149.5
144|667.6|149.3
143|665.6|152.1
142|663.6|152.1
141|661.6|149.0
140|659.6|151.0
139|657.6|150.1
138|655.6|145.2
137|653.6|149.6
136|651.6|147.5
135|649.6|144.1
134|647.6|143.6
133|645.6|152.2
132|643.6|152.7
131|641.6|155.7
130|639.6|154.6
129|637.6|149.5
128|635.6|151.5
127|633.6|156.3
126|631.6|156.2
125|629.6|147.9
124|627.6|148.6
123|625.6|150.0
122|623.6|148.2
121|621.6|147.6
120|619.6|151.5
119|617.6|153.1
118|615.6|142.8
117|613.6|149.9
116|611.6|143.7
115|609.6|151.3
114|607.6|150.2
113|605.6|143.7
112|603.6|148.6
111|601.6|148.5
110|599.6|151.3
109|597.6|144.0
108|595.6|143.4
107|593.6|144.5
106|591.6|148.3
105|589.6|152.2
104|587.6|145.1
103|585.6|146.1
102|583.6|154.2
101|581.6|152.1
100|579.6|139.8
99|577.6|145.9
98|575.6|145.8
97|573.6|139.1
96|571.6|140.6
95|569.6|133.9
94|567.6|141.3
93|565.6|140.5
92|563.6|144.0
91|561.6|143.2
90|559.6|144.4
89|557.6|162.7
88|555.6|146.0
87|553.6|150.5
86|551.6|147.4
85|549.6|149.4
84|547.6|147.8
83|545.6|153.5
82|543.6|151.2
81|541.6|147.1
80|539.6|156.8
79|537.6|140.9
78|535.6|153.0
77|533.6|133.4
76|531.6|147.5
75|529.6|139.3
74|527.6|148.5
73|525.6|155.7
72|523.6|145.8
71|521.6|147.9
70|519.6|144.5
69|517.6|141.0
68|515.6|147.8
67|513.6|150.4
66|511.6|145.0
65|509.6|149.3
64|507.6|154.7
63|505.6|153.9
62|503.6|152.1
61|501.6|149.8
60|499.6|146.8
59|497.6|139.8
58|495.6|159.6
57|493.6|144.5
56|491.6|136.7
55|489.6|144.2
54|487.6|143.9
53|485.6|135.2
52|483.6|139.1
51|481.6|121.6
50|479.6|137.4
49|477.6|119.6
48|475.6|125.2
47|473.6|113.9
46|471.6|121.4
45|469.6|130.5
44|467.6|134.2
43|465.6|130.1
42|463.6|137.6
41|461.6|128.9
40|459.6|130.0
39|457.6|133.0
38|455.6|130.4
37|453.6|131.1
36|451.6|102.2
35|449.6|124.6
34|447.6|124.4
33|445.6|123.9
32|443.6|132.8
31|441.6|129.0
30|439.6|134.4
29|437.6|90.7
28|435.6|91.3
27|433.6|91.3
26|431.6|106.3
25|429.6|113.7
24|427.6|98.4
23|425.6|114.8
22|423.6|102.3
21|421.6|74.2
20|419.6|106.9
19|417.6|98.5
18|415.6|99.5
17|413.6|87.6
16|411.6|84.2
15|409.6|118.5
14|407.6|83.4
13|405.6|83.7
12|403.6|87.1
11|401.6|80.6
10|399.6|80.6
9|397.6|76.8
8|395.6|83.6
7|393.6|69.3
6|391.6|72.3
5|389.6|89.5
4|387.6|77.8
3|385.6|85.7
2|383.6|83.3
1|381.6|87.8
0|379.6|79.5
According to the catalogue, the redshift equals 0.100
